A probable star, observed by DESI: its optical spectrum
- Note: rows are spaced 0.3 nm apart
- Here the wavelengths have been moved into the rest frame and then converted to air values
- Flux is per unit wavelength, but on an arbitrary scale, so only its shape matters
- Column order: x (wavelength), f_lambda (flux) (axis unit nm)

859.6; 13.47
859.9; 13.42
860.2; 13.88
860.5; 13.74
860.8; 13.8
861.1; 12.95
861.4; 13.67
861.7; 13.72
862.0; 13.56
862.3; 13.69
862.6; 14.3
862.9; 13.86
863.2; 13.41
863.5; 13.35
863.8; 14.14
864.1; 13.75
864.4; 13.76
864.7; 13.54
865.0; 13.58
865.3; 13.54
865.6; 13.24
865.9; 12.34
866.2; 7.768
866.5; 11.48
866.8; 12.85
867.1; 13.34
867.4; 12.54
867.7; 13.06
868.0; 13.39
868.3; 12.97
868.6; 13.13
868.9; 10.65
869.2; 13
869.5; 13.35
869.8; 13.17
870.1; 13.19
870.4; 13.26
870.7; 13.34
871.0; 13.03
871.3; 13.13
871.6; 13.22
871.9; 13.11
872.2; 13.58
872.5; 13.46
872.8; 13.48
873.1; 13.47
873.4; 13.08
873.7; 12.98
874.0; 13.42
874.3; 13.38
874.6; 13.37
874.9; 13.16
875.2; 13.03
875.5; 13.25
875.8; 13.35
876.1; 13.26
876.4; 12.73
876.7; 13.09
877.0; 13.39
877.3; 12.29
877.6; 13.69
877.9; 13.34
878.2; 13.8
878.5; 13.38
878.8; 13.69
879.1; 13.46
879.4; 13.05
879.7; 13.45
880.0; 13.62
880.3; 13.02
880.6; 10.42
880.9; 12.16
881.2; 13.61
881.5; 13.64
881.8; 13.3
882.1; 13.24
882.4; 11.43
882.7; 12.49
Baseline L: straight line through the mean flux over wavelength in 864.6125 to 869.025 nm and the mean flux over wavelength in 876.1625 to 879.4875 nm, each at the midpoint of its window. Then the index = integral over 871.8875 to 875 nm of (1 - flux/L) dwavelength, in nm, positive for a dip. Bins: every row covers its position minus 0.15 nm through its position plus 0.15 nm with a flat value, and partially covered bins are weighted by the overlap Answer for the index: -0.09 nm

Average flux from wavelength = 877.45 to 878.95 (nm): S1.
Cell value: 13.6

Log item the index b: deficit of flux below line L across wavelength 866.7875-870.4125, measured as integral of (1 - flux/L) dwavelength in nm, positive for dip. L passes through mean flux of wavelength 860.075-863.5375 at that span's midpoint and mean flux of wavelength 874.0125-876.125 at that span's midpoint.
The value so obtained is 0.15 nm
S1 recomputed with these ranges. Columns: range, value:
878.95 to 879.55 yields 13.3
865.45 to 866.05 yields 12.8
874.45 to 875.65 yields 13.2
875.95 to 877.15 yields 13.1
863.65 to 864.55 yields 13.9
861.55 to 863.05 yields 13.8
